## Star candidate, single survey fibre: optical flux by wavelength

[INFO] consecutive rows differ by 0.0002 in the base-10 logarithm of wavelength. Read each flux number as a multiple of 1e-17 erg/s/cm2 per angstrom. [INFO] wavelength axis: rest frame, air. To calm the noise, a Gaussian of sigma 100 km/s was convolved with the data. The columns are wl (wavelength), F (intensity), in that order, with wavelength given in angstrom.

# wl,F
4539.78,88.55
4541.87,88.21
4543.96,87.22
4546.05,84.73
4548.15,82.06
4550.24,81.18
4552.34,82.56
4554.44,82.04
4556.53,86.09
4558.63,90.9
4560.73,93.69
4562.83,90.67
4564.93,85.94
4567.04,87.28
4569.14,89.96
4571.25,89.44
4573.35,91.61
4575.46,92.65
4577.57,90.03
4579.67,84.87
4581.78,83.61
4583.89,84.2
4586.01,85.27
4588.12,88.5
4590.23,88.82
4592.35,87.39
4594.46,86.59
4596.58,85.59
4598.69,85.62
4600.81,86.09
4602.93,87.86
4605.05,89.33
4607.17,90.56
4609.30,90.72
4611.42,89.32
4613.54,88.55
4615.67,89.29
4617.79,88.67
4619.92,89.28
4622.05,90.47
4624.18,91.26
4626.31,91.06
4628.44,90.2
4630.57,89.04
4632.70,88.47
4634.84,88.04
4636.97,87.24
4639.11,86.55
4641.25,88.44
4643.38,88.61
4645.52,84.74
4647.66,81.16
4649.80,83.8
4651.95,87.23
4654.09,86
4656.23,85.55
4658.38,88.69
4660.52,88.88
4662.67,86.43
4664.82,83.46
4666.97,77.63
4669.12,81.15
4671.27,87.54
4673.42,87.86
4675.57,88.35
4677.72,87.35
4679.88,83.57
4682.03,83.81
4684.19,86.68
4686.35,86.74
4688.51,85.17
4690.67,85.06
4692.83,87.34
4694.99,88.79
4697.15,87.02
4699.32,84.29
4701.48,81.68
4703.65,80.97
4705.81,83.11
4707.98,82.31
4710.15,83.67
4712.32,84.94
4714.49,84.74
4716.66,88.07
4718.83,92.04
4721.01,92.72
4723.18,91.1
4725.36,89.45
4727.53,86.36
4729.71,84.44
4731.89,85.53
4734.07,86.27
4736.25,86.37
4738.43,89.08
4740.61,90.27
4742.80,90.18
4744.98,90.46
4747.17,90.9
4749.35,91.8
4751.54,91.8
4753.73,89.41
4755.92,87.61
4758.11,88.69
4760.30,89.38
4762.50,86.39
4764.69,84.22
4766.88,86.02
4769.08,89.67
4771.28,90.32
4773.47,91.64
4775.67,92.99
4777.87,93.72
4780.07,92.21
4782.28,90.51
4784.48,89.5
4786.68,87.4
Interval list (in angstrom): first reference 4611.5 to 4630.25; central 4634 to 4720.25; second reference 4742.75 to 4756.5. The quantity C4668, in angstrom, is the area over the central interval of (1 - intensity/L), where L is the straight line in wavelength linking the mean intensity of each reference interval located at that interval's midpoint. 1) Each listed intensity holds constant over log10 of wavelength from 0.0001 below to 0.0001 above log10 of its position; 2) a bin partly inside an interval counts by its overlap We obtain 4.3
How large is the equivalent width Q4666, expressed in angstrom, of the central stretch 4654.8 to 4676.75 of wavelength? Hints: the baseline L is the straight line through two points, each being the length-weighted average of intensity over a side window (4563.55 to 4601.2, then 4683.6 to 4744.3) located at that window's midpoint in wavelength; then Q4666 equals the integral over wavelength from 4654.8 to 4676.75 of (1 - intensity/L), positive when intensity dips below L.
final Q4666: 0.3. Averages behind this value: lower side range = 87.5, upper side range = 86.6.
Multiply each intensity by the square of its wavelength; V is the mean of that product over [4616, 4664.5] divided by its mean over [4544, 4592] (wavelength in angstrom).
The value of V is 1.04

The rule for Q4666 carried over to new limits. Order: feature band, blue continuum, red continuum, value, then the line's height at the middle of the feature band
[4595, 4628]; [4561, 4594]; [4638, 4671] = -0.78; 86.9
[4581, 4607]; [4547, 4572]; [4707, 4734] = 0.03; 86.8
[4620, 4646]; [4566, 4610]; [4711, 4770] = -0.22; 88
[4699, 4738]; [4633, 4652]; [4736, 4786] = 1.05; 88.5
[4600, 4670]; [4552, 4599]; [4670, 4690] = -0.43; 86.9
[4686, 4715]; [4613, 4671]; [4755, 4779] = 1.11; 88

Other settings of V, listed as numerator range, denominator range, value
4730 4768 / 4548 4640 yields 1.07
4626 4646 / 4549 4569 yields 1.05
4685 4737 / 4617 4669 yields 1.02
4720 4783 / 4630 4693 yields 1.08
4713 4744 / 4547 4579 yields 1.08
